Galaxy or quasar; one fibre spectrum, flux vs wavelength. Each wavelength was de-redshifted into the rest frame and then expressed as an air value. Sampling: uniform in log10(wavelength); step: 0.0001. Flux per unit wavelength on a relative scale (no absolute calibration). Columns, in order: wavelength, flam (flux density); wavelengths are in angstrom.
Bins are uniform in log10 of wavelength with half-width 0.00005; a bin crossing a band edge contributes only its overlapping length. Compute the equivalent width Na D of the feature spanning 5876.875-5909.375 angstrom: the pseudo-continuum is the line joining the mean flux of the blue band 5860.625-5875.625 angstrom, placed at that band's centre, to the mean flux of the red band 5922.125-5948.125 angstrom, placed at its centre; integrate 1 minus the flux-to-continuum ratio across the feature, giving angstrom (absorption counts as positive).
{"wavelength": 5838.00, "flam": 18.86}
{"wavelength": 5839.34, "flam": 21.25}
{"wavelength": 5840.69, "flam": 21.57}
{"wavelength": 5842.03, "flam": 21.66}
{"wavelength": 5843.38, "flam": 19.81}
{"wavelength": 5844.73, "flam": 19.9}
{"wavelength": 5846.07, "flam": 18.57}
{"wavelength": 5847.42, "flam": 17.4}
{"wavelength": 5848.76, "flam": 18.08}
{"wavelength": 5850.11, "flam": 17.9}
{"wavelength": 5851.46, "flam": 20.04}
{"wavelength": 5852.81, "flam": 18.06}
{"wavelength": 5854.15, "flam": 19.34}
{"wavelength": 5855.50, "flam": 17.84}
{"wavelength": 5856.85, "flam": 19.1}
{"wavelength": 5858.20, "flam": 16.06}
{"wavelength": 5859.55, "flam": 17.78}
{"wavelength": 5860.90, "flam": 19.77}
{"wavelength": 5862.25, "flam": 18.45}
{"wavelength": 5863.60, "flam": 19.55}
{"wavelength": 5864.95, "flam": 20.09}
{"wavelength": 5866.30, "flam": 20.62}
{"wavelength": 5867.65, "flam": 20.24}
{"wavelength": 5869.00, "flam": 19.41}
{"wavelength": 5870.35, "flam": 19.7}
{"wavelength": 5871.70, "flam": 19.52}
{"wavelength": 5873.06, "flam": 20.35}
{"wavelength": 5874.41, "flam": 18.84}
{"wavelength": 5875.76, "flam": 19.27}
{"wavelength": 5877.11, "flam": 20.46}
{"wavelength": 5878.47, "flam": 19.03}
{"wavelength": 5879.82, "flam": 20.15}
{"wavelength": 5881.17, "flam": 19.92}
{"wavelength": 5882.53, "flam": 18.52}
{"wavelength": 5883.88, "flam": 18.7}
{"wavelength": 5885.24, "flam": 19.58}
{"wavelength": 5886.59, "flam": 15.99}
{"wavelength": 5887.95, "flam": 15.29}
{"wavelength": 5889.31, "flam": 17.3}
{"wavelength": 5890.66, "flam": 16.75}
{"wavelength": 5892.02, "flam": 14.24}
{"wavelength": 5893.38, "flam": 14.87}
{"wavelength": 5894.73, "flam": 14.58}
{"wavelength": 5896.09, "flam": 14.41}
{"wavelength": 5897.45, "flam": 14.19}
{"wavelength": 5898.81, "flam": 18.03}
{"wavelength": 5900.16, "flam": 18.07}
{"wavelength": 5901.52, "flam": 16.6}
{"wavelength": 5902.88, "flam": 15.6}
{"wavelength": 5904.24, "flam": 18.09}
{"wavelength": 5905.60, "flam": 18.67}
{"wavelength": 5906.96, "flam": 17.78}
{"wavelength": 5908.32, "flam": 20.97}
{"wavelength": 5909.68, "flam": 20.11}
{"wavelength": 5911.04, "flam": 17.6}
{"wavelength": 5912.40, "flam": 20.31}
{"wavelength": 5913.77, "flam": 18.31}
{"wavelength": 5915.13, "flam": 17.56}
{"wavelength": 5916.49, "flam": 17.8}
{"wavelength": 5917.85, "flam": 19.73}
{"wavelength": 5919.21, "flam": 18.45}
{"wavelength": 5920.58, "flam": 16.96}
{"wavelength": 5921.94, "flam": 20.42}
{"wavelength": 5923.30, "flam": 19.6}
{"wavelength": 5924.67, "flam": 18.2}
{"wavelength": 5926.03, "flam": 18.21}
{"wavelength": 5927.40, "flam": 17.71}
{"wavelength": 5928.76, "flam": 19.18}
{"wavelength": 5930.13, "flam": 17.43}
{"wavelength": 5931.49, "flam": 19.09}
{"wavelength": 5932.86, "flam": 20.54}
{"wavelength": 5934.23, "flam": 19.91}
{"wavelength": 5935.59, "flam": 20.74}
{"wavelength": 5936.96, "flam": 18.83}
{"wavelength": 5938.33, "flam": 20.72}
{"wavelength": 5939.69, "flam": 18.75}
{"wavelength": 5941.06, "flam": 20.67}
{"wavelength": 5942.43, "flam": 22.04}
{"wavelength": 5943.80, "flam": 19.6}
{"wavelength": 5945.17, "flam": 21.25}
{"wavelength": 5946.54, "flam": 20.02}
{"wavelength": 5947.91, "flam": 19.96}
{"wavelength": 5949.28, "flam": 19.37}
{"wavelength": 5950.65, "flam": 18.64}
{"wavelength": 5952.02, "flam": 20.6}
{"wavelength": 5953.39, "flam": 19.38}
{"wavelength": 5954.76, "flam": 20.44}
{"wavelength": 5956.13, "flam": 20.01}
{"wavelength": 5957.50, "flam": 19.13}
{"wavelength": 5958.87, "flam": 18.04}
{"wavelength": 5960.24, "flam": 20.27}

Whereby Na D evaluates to 3.7 angstrom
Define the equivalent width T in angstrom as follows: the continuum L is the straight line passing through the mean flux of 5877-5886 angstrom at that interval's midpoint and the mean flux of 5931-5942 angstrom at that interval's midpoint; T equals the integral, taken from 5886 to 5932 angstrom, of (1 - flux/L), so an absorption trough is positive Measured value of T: 4.89 angstrom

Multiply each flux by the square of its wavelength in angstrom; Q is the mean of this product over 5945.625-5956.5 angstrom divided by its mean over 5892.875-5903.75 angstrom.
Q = 1.27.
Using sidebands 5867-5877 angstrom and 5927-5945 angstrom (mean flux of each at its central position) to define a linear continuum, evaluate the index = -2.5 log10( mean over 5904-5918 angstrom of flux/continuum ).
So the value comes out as 0.05 mag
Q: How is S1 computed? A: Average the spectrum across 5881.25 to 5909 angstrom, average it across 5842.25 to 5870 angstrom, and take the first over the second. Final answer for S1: 0.90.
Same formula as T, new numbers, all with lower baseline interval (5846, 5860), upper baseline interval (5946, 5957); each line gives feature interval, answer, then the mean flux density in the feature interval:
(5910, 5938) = 0.7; 18.9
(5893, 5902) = 1.5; 15.8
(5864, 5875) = -0.8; 19.8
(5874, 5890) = 0.1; 18.6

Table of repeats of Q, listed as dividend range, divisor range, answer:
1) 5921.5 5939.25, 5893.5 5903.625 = 1.22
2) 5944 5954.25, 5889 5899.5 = 1.31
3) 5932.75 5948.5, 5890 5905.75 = 1.28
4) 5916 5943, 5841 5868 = 1.04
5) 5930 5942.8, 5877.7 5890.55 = 1.11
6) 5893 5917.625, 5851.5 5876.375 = 0.93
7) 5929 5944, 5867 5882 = 1.03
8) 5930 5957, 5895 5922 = 1.13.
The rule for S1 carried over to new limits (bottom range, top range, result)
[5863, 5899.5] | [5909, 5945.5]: 1.06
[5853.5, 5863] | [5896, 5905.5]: 0.91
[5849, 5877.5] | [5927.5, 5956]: 1.04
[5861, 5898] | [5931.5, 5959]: 1.10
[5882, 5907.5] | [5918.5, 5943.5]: 1.16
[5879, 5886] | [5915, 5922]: 0.95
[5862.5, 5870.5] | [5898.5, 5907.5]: 0.88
